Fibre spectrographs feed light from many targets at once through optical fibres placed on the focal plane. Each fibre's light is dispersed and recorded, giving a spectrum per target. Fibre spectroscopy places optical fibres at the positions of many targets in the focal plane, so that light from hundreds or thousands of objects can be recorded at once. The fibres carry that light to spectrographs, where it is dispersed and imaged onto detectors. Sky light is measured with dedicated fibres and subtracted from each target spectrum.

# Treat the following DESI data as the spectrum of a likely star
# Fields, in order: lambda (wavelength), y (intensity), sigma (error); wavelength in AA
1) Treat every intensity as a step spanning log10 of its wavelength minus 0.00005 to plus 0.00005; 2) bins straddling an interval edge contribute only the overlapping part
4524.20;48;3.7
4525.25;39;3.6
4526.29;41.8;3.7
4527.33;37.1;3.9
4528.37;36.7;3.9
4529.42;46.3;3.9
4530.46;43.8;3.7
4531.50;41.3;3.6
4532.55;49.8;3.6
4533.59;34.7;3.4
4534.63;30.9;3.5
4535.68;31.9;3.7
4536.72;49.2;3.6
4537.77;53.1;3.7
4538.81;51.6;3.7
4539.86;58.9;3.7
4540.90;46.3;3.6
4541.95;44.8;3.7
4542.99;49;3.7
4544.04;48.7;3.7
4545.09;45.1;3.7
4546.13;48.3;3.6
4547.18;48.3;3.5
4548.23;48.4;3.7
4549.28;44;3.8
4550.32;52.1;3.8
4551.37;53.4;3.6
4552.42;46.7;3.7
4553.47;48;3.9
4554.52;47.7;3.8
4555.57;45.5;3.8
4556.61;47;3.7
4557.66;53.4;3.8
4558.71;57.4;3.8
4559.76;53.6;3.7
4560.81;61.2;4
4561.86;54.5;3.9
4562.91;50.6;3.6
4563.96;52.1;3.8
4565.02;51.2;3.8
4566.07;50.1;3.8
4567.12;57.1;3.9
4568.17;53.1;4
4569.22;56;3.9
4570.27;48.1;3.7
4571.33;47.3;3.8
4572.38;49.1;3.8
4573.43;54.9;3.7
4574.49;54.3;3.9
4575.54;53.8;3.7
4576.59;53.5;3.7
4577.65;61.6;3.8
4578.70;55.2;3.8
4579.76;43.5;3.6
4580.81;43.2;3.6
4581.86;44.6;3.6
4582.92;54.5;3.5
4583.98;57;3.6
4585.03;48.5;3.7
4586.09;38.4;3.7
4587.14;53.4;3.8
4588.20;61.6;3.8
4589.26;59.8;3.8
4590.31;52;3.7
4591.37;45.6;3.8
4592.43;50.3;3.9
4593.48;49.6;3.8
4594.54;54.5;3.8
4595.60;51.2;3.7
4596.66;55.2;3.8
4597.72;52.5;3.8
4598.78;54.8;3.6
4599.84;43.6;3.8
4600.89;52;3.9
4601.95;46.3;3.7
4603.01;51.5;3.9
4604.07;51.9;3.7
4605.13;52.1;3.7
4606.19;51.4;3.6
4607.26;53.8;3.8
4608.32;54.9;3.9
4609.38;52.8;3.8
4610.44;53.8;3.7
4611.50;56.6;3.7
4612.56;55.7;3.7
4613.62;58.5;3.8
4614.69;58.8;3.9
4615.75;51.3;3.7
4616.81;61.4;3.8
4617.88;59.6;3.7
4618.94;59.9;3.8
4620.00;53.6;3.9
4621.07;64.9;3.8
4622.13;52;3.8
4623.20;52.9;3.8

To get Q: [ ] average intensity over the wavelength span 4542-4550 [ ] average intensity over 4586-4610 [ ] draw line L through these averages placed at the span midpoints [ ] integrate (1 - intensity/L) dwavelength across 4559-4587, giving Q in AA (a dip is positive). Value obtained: -1.21 AA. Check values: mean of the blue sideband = 47.4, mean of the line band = 51.9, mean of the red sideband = 52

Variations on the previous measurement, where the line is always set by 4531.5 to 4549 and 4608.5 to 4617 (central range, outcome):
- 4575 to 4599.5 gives 0.3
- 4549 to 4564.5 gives -1.0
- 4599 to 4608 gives 0.7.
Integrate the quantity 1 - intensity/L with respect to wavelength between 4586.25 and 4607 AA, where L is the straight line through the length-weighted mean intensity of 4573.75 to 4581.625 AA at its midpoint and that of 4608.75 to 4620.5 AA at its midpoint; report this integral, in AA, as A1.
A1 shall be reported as 0.9 AA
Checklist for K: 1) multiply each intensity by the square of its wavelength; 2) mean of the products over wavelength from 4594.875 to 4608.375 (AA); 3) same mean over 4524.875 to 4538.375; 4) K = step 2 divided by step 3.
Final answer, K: 1.29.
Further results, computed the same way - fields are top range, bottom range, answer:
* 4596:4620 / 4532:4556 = 1.19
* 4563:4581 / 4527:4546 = 1.19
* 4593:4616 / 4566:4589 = 1.03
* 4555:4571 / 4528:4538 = 1.29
